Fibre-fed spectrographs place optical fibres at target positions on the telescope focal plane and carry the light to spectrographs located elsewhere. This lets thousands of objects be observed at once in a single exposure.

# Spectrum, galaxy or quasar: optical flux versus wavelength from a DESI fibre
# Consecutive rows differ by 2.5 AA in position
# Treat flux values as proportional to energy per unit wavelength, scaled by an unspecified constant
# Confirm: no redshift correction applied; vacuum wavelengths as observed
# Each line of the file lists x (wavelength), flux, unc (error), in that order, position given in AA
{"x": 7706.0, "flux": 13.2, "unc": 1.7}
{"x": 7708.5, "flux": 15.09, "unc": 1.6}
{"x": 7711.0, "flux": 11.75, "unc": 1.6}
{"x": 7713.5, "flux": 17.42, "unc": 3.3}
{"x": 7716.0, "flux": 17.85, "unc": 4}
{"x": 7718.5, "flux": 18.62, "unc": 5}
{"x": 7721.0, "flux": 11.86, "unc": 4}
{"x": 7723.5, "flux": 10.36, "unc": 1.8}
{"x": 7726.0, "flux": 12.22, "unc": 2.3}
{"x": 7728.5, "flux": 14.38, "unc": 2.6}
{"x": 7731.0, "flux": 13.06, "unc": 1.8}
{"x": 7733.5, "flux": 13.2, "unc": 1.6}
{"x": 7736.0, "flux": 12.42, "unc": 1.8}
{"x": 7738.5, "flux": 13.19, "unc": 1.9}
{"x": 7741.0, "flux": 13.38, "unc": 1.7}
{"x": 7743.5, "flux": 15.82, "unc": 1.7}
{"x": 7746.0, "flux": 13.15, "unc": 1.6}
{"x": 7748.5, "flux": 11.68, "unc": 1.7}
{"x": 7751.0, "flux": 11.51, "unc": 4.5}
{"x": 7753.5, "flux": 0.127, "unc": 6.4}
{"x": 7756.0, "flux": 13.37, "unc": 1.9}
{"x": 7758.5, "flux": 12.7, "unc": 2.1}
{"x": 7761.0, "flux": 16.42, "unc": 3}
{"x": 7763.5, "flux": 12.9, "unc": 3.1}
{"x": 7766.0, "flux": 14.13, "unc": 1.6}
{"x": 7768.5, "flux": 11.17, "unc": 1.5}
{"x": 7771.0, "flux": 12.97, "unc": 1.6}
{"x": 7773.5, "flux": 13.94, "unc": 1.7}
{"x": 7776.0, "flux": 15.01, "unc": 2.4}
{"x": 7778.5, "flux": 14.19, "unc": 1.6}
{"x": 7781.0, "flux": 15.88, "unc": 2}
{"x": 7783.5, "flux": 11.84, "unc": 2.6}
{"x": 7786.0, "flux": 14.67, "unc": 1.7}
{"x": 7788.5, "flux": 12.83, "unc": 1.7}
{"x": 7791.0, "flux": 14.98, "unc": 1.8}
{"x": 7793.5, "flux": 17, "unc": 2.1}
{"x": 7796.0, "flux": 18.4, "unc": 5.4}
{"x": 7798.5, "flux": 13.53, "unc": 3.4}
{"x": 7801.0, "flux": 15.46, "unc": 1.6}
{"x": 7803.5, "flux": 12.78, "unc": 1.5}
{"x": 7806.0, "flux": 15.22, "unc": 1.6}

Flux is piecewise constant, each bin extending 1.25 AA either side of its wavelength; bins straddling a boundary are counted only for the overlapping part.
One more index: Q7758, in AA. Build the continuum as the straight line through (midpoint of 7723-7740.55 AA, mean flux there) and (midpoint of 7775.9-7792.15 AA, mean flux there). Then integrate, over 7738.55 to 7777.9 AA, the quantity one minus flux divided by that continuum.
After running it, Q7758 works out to 2.6 AA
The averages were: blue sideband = 12.8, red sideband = 14.1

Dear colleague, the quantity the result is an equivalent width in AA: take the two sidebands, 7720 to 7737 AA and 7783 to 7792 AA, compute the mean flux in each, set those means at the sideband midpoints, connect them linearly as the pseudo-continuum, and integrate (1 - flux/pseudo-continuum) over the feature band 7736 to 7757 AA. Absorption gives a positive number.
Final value 2.1 AA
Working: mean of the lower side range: 12.5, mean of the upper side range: 13.7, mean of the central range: 11.6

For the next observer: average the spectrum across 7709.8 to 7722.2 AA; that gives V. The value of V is 15.5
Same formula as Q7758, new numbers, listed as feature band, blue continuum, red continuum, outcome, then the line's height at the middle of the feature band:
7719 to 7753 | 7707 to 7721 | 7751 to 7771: 2.83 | 13.8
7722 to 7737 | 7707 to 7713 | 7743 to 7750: 1.05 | 13.5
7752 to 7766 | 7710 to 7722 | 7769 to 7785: 2.89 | 14.4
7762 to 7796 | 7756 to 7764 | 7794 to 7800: 2.13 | 15.1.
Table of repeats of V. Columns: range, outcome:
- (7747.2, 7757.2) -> 9.17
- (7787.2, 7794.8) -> 15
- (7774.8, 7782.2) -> 15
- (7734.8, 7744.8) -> 13.7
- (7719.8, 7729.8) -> 12.2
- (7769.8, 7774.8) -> 13.5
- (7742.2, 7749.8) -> 13.5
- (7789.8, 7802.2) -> 15.9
